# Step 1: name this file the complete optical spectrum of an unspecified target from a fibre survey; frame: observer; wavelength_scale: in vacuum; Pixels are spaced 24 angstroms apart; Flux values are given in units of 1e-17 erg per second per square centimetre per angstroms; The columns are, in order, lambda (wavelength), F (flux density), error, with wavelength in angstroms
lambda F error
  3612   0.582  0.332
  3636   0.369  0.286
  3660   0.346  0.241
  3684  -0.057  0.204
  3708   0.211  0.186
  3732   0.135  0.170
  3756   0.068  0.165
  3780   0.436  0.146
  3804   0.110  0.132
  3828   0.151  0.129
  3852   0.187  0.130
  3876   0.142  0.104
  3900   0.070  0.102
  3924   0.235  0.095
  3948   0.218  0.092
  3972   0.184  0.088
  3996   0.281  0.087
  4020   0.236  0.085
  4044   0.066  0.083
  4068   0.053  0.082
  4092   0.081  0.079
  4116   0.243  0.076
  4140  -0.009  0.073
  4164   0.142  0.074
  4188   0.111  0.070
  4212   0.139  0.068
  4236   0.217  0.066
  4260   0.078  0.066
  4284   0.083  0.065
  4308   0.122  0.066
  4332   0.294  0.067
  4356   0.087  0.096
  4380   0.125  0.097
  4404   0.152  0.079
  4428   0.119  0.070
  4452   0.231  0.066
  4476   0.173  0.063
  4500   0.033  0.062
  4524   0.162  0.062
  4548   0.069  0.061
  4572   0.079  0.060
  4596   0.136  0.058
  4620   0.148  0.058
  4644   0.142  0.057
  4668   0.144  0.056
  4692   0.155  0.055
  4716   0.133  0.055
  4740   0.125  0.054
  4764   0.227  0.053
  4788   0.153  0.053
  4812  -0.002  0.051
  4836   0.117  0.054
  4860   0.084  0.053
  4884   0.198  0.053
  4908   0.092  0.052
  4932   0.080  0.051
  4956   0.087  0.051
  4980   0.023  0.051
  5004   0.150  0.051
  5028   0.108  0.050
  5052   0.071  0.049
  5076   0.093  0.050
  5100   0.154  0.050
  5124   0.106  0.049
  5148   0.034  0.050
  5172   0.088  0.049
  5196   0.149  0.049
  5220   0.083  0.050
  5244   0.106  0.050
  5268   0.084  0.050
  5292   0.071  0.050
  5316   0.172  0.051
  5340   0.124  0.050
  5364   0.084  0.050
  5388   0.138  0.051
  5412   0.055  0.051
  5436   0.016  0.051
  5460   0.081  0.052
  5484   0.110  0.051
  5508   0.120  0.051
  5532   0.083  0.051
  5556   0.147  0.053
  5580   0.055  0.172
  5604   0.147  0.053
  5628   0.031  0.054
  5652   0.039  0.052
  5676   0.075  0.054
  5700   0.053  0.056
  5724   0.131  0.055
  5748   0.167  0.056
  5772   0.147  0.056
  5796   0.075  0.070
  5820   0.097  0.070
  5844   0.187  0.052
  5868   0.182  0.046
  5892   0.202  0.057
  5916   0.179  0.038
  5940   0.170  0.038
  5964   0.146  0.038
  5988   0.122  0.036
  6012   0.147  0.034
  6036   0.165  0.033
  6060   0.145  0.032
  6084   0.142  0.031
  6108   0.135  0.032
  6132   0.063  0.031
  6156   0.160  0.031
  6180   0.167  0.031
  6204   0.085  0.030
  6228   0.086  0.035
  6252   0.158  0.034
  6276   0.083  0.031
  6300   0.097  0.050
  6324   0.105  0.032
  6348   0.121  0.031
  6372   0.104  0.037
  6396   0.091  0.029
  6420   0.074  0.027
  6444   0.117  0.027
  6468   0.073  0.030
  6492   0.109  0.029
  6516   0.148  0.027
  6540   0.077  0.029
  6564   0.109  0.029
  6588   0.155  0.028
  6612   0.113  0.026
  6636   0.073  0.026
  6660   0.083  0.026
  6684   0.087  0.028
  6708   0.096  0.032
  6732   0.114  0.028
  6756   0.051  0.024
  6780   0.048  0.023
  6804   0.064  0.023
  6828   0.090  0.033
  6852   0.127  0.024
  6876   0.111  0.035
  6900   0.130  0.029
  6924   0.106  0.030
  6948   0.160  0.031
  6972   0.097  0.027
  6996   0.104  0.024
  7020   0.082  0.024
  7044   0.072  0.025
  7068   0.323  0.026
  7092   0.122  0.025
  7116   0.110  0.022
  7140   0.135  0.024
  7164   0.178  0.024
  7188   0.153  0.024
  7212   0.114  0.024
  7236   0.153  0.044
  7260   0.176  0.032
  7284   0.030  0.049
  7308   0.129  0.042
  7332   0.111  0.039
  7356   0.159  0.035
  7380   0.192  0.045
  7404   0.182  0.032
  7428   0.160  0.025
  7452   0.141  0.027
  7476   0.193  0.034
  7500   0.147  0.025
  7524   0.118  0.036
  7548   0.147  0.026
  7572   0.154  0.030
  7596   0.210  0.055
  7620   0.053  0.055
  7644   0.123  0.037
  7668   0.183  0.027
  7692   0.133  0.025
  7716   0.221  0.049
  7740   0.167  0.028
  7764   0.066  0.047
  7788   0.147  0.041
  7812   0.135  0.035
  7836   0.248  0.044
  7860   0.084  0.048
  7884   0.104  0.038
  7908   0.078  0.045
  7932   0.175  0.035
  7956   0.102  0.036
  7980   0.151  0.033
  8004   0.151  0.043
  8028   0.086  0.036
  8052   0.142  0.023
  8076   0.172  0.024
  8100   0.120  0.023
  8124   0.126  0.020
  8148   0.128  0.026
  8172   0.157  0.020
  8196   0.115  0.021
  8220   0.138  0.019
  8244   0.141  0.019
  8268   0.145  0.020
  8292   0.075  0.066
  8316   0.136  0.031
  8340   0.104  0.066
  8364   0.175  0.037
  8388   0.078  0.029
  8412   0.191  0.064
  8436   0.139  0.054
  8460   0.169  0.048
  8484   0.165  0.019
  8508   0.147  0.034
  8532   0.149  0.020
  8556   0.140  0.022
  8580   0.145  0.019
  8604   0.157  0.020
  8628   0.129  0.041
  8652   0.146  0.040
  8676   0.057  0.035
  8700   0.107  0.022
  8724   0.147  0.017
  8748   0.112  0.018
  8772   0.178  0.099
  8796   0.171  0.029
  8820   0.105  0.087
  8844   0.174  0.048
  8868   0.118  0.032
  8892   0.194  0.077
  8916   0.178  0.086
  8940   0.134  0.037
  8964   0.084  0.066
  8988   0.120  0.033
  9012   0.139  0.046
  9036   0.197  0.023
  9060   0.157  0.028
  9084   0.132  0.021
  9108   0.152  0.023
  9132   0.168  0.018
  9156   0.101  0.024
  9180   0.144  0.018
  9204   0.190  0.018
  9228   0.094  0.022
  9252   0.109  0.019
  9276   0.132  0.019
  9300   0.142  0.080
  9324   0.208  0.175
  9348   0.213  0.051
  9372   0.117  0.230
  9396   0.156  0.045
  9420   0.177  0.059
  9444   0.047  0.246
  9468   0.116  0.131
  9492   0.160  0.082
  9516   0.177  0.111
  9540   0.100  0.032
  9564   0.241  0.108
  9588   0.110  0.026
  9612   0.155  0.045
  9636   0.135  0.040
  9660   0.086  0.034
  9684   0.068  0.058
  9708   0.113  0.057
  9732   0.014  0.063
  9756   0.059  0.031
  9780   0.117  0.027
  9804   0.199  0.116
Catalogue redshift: 0.894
